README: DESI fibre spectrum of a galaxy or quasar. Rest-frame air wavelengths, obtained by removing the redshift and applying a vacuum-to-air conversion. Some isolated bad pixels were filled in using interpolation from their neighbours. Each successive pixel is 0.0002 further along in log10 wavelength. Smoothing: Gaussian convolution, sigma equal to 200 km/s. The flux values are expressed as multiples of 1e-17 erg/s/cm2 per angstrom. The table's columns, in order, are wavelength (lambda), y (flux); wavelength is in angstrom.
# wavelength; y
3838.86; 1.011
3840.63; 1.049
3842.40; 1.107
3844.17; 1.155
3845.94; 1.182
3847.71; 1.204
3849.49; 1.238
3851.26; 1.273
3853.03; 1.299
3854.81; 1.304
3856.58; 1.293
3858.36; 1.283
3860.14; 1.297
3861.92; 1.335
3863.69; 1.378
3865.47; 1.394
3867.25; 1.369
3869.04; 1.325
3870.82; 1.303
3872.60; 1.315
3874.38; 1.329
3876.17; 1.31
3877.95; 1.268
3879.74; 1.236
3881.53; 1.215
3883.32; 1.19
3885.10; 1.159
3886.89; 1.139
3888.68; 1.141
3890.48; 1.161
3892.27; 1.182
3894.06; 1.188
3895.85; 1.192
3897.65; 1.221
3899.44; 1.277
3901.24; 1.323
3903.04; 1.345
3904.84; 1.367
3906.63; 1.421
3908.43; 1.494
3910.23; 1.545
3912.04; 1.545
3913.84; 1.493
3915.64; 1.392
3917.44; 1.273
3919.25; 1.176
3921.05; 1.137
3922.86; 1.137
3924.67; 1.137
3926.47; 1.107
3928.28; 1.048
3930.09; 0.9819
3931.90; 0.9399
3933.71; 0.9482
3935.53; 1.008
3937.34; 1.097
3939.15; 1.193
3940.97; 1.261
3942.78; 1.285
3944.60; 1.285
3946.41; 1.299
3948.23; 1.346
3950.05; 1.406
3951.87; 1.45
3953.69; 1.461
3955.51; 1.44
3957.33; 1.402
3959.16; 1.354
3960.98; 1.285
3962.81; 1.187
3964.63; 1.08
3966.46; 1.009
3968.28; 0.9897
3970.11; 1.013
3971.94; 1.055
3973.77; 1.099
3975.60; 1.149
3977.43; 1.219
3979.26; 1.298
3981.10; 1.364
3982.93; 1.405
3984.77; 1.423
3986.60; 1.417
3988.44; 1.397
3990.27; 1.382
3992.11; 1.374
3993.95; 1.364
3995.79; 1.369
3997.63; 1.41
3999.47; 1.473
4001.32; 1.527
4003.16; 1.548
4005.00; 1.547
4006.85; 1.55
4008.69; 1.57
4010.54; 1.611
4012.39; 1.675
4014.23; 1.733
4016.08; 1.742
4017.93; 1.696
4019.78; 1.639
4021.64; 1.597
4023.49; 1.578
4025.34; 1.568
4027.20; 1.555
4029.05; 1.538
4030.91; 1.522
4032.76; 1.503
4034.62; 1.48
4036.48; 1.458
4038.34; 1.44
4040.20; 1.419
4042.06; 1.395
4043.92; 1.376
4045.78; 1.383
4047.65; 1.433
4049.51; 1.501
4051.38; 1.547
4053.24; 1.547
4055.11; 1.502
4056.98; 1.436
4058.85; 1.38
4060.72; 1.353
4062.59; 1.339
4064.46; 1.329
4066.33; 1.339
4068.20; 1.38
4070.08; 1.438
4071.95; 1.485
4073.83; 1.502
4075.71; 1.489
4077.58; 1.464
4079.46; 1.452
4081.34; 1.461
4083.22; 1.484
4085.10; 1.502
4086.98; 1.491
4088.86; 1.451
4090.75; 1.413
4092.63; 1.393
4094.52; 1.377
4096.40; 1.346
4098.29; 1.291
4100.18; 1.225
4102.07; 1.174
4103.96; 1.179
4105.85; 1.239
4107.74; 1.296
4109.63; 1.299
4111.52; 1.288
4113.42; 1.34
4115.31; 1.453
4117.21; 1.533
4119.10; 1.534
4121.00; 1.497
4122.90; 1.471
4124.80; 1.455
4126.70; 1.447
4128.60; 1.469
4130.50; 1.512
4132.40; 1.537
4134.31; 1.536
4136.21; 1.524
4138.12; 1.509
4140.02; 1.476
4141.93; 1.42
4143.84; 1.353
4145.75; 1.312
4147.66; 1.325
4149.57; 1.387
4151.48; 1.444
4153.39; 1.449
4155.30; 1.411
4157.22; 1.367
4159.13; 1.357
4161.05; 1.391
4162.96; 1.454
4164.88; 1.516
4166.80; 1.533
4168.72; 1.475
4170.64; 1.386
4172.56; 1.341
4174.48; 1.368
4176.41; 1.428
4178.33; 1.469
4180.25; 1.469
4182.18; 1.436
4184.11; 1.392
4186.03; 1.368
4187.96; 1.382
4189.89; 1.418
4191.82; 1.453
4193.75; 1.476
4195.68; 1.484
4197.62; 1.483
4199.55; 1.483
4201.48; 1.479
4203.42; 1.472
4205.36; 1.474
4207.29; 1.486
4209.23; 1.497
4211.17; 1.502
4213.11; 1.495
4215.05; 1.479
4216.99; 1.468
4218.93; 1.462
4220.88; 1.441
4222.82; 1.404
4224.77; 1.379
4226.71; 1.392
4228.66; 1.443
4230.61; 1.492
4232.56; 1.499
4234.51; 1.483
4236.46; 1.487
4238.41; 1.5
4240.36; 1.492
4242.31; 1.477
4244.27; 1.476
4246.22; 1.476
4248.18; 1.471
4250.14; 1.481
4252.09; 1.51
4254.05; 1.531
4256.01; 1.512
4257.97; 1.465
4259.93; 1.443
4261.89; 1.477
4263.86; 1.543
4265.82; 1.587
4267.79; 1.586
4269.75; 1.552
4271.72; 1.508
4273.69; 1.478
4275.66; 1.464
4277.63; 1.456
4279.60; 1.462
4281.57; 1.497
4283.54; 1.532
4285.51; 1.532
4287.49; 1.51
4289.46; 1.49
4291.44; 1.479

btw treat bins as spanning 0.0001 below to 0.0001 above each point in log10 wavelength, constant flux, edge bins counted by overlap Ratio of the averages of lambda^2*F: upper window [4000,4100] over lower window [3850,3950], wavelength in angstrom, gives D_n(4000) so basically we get 1.3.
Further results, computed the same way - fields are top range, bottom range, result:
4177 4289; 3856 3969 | 1.38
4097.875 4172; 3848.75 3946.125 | 1.27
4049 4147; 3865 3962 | 1.23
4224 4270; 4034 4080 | 1.14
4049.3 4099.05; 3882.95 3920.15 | 1.20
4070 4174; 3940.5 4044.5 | 1.07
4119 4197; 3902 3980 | 1.30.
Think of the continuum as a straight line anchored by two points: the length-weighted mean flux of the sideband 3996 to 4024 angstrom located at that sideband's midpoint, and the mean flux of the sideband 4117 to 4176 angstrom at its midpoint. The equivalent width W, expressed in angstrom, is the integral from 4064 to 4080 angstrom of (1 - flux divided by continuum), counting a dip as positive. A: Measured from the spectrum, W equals 0.93 angstrom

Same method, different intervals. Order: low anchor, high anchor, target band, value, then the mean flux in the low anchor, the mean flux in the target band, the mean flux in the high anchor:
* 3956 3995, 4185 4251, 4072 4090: -1.8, 1.25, 1.48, 1.46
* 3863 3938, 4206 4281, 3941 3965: -1.0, 1.24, 1.33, 1.48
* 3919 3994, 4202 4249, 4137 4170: -0.5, 1.22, 1.42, 1.47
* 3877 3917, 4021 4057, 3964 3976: 3.0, 1.3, 1.05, 1.49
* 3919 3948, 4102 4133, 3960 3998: -1.6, 1.13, 1.25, 1.4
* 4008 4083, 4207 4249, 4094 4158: 3.7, 1.5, 1.4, 1.47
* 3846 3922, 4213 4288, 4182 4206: 0.2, 1.29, 1.45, 1.49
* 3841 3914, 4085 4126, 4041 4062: -1.4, 1.28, 1.44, 1.37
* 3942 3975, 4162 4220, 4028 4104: -4.6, 1.25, 1.42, 1.45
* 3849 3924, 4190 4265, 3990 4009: -1.6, 1.29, 1.46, 1.48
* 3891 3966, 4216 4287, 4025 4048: -2.3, 1.26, 1.46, 1.49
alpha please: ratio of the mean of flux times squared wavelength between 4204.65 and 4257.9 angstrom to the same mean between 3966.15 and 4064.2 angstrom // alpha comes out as 1.1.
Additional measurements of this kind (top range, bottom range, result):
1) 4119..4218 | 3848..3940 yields 1.33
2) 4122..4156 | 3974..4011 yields 1.10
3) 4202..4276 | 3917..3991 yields 1.40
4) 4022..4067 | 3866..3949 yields 1.26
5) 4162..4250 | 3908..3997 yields 1.31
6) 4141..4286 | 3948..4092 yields 1.12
